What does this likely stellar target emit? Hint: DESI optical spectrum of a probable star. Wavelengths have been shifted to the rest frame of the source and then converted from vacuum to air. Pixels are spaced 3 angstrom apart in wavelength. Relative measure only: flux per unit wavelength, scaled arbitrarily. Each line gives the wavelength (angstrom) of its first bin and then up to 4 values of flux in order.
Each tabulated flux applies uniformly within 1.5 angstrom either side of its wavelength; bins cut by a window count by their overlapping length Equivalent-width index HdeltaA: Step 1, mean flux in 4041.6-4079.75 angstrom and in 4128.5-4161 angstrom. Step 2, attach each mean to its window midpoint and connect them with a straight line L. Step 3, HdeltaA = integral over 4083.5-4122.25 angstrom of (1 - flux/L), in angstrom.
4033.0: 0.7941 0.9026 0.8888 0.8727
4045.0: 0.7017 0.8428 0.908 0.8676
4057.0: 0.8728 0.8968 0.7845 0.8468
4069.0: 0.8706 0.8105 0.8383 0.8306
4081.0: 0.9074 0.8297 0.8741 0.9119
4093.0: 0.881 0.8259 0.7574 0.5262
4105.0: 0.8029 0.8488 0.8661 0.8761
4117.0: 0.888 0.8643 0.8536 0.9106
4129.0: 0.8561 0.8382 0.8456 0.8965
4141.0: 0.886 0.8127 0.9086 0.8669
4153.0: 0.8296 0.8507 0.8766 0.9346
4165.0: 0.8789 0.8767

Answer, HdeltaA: 1.1 angstrom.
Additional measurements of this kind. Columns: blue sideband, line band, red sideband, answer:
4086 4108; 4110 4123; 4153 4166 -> -0.8 angstrom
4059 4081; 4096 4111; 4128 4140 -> 1.7 angstrom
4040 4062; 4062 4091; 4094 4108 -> -2.0 angstrom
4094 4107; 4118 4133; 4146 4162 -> -1.2 angstrom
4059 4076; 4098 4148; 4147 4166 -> 1.4 angstrom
